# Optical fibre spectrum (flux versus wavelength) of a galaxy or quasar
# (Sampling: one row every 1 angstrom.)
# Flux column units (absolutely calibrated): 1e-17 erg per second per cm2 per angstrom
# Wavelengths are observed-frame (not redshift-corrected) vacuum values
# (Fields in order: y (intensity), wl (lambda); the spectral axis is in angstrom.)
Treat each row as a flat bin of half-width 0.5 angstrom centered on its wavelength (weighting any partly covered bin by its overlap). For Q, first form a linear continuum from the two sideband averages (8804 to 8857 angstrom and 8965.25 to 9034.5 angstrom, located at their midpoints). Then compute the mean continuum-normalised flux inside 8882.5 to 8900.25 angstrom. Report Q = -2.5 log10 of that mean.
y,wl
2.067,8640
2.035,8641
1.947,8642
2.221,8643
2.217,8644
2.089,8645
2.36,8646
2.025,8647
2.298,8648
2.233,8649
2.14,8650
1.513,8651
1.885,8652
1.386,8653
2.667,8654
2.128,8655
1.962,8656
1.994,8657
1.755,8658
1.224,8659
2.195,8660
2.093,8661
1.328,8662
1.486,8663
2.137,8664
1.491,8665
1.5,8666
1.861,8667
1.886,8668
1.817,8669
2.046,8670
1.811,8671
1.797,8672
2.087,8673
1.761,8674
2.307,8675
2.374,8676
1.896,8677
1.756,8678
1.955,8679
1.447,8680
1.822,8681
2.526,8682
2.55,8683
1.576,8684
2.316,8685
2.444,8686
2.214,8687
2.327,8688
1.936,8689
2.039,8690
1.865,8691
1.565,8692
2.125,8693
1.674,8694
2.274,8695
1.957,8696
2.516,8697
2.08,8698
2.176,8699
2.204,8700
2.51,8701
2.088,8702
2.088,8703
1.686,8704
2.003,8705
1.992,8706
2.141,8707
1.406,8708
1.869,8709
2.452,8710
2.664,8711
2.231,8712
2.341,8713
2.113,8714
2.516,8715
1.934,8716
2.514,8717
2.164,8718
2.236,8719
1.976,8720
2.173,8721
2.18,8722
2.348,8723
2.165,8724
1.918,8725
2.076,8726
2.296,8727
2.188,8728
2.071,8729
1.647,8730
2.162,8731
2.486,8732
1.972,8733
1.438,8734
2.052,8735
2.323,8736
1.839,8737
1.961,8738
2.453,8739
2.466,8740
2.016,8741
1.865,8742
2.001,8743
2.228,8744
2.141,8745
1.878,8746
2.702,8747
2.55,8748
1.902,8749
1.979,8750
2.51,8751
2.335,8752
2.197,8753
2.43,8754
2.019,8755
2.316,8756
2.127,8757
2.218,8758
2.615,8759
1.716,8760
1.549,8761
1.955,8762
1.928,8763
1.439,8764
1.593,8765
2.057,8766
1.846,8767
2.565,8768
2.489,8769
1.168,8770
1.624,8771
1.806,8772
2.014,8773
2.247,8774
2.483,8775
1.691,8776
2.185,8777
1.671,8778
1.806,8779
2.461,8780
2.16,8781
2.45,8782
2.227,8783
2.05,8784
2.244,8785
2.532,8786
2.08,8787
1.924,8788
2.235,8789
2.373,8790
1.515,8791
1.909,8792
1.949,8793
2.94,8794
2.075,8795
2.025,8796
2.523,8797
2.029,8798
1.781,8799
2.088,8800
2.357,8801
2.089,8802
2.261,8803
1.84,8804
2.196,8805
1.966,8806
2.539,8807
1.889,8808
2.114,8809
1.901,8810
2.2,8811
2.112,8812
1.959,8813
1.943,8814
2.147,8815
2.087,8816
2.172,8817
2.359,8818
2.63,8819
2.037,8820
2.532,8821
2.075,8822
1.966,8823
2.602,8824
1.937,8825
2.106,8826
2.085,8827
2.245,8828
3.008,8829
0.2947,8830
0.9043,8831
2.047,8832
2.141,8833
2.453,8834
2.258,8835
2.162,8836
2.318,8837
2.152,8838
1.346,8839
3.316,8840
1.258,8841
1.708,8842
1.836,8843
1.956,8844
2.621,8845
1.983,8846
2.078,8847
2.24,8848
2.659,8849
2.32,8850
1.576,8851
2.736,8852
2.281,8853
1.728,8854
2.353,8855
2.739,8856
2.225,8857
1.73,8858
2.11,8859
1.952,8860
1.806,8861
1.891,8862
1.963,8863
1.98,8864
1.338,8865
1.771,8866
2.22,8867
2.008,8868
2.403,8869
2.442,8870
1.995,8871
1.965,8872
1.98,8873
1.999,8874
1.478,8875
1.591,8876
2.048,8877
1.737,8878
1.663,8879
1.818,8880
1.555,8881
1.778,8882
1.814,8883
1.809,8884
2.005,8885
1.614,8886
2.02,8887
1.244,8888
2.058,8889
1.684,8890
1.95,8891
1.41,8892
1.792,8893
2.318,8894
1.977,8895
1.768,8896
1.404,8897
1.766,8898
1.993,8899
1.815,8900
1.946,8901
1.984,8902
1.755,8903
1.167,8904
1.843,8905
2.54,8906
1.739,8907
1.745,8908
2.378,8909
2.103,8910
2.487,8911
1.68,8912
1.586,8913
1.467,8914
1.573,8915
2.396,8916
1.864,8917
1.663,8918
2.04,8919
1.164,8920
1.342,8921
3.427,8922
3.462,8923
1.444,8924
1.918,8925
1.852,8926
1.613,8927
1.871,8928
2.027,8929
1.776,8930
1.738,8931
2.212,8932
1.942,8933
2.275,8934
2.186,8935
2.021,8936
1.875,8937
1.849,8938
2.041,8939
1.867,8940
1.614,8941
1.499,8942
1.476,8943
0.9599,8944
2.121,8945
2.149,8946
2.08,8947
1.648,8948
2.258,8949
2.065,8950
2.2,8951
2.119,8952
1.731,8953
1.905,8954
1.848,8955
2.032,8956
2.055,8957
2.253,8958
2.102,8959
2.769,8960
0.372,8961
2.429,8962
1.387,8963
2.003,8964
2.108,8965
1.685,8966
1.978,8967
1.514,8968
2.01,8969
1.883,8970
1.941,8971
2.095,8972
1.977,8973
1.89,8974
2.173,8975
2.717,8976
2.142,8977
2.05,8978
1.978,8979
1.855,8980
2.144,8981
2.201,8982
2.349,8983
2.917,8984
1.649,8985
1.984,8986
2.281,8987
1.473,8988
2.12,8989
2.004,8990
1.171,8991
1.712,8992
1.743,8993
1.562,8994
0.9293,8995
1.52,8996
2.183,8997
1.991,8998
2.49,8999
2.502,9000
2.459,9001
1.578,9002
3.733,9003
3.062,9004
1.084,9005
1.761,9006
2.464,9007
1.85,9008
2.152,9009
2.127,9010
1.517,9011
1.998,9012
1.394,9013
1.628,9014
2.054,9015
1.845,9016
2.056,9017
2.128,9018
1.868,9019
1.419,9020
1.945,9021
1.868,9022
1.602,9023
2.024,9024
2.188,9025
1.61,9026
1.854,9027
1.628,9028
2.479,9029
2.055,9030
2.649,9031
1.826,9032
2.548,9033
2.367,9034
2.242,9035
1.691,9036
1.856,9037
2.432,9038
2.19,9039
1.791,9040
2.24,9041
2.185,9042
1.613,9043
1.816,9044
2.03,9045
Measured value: 0.15 mag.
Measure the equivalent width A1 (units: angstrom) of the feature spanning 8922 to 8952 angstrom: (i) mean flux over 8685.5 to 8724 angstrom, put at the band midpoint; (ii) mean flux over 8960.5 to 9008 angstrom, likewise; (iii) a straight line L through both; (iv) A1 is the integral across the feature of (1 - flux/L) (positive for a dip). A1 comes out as 0.7 angstrom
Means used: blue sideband 2.13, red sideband 1.98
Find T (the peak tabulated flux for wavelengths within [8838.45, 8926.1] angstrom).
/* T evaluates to 3.462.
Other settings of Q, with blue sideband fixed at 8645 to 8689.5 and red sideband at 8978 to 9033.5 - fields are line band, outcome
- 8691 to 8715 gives -0.07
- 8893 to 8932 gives 0.04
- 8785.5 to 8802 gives -0.09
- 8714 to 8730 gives -0.10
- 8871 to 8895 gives 0.10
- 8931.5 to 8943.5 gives 0.04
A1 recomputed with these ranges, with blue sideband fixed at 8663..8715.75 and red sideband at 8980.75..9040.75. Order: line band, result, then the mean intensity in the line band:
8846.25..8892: 1.3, 1.96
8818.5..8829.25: -1.4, 2.28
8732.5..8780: -0.6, 2.05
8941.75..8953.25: 0.8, 1.87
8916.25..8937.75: 0.2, 1.99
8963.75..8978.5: -0.1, 2.01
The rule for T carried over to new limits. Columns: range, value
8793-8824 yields 2.94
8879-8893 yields 2.058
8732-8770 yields 2.702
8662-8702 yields 2.55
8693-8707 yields 2.516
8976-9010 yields 3.733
